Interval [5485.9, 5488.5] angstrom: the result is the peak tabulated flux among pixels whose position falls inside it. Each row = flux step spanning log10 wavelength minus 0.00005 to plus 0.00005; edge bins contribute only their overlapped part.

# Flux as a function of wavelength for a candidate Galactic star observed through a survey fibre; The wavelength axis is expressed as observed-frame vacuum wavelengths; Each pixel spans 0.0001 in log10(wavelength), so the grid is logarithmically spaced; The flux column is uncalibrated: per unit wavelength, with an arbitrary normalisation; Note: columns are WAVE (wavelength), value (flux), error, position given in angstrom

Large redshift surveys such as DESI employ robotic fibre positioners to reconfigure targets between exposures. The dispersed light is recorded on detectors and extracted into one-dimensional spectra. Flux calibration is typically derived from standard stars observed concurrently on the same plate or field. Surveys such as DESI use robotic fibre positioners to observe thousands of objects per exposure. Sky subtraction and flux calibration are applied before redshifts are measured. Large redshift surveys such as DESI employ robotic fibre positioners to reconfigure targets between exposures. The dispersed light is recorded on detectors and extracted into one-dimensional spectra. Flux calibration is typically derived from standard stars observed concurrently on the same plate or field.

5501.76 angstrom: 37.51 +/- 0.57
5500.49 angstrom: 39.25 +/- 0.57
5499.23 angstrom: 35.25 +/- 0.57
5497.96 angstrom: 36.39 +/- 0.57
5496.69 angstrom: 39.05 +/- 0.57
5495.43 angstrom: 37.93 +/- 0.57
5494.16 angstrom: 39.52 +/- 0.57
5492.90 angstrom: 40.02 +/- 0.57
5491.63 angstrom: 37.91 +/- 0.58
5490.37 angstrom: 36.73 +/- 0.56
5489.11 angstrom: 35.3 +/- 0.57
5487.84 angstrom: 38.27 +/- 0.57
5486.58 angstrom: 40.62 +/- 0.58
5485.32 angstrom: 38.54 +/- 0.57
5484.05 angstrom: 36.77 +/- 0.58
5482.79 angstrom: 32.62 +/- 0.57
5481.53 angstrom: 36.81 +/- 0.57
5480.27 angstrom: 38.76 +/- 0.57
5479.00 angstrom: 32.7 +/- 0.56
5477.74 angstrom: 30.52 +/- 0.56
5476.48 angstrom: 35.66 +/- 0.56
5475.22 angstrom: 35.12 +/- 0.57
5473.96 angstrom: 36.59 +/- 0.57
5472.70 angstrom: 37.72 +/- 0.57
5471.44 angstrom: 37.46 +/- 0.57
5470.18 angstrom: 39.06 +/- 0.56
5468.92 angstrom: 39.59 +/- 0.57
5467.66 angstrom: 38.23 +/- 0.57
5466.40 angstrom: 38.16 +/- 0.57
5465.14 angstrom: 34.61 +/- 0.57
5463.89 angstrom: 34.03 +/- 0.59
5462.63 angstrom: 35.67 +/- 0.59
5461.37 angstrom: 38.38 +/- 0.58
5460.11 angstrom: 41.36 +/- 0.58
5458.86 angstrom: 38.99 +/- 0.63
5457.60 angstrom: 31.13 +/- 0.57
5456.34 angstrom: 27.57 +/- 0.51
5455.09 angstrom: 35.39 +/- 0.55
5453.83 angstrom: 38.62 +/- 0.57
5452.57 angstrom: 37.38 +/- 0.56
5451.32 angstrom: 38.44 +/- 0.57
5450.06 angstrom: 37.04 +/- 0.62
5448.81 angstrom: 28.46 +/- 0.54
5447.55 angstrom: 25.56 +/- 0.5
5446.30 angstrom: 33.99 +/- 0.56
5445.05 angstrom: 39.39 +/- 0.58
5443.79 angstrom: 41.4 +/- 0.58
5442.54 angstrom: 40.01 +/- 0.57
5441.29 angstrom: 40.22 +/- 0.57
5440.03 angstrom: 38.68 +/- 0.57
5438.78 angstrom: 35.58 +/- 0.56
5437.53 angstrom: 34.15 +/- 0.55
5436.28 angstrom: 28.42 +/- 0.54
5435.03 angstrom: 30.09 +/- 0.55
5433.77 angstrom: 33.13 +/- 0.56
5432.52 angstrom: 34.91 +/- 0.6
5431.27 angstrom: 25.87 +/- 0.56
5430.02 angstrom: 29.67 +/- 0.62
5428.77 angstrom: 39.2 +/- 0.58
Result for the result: 40.62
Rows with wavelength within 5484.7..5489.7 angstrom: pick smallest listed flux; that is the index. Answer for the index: 35.3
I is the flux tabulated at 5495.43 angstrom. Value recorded 37.93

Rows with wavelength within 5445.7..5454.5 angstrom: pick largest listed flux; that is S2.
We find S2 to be 38.62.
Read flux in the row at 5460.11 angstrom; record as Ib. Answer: 41.36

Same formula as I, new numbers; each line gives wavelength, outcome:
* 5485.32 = 38.54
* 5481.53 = 36.81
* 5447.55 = 25.56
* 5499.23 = 35.25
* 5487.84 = 38.27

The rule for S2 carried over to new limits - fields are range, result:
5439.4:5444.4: 41.4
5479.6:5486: 38.76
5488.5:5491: 36.73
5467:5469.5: 39.59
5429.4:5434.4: 34.91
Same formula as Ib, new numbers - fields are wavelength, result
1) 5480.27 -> 38.76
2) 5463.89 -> 34.03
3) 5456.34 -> 27.57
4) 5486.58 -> 40.62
